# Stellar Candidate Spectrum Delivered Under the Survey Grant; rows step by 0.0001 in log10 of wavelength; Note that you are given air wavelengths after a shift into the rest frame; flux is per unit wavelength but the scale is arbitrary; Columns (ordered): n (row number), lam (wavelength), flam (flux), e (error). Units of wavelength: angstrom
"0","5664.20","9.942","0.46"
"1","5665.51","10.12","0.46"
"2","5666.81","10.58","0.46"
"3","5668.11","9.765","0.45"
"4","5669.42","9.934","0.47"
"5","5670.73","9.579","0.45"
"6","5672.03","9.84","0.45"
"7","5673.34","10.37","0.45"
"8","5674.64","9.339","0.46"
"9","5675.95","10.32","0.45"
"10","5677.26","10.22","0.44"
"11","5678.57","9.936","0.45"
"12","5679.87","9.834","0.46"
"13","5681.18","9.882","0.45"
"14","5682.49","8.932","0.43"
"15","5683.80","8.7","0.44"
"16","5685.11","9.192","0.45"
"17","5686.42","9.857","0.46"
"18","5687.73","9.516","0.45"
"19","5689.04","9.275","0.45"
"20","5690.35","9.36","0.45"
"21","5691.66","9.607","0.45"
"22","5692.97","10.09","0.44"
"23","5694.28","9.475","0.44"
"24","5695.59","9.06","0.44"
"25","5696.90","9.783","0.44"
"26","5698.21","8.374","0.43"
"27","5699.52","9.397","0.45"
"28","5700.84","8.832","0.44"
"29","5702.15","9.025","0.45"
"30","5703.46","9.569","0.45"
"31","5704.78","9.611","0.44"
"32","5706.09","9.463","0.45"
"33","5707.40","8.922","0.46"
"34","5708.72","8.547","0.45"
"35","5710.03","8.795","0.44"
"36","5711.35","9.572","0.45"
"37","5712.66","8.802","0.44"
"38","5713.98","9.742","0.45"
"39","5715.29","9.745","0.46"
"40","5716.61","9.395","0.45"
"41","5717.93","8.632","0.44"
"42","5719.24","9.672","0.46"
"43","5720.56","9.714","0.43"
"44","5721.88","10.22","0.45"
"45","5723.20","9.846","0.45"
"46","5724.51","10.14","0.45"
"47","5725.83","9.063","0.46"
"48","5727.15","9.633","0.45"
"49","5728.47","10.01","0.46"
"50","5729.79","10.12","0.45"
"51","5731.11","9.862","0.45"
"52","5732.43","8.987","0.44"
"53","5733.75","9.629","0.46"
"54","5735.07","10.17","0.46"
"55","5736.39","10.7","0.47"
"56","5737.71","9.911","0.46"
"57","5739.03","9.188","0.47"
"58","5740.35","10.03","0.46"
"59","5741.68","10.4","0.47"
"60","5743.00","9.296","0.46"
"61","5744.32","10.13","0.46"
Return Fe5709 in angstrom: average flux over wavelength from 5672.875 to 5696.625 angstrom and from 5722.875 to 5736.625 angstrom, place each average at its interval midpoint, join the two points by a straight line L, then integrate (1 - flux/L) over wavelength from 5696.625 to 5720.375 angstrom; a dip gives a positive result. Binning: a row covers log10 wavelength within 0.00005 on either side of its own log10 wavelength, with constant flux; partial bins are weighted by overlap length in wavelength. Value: 1.2 angstrom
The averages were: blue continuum 9.61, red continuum 9.81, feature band 9.22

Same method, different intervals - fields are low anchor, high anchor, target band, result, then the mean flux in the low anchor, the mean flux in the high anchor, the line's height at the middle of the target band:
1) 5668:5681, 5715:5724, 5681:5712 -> 1.6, 9.92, 9.61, 9.76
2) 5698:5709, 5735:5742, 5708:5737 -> 0.1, 9.13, 10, 9.62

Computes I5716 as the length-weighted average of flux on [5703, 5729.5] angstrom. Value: 9.46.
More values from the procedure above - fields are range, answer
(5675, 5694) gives 9.61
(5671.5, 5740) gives 9.54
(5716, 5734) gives 9.64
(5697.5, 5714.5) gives 9.12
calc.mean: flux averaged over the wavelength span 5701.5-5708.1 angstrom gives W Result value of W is 9.31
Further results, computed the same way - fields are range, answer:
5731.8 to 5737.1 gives 9.88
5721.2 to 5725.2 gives 10.1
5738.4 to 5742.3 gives 9.86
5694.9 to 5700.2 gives 9.15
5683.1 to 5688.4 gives 9.31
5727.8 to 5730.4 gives 10.1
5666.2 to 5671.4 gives 9.96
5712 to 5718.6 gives 9.27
